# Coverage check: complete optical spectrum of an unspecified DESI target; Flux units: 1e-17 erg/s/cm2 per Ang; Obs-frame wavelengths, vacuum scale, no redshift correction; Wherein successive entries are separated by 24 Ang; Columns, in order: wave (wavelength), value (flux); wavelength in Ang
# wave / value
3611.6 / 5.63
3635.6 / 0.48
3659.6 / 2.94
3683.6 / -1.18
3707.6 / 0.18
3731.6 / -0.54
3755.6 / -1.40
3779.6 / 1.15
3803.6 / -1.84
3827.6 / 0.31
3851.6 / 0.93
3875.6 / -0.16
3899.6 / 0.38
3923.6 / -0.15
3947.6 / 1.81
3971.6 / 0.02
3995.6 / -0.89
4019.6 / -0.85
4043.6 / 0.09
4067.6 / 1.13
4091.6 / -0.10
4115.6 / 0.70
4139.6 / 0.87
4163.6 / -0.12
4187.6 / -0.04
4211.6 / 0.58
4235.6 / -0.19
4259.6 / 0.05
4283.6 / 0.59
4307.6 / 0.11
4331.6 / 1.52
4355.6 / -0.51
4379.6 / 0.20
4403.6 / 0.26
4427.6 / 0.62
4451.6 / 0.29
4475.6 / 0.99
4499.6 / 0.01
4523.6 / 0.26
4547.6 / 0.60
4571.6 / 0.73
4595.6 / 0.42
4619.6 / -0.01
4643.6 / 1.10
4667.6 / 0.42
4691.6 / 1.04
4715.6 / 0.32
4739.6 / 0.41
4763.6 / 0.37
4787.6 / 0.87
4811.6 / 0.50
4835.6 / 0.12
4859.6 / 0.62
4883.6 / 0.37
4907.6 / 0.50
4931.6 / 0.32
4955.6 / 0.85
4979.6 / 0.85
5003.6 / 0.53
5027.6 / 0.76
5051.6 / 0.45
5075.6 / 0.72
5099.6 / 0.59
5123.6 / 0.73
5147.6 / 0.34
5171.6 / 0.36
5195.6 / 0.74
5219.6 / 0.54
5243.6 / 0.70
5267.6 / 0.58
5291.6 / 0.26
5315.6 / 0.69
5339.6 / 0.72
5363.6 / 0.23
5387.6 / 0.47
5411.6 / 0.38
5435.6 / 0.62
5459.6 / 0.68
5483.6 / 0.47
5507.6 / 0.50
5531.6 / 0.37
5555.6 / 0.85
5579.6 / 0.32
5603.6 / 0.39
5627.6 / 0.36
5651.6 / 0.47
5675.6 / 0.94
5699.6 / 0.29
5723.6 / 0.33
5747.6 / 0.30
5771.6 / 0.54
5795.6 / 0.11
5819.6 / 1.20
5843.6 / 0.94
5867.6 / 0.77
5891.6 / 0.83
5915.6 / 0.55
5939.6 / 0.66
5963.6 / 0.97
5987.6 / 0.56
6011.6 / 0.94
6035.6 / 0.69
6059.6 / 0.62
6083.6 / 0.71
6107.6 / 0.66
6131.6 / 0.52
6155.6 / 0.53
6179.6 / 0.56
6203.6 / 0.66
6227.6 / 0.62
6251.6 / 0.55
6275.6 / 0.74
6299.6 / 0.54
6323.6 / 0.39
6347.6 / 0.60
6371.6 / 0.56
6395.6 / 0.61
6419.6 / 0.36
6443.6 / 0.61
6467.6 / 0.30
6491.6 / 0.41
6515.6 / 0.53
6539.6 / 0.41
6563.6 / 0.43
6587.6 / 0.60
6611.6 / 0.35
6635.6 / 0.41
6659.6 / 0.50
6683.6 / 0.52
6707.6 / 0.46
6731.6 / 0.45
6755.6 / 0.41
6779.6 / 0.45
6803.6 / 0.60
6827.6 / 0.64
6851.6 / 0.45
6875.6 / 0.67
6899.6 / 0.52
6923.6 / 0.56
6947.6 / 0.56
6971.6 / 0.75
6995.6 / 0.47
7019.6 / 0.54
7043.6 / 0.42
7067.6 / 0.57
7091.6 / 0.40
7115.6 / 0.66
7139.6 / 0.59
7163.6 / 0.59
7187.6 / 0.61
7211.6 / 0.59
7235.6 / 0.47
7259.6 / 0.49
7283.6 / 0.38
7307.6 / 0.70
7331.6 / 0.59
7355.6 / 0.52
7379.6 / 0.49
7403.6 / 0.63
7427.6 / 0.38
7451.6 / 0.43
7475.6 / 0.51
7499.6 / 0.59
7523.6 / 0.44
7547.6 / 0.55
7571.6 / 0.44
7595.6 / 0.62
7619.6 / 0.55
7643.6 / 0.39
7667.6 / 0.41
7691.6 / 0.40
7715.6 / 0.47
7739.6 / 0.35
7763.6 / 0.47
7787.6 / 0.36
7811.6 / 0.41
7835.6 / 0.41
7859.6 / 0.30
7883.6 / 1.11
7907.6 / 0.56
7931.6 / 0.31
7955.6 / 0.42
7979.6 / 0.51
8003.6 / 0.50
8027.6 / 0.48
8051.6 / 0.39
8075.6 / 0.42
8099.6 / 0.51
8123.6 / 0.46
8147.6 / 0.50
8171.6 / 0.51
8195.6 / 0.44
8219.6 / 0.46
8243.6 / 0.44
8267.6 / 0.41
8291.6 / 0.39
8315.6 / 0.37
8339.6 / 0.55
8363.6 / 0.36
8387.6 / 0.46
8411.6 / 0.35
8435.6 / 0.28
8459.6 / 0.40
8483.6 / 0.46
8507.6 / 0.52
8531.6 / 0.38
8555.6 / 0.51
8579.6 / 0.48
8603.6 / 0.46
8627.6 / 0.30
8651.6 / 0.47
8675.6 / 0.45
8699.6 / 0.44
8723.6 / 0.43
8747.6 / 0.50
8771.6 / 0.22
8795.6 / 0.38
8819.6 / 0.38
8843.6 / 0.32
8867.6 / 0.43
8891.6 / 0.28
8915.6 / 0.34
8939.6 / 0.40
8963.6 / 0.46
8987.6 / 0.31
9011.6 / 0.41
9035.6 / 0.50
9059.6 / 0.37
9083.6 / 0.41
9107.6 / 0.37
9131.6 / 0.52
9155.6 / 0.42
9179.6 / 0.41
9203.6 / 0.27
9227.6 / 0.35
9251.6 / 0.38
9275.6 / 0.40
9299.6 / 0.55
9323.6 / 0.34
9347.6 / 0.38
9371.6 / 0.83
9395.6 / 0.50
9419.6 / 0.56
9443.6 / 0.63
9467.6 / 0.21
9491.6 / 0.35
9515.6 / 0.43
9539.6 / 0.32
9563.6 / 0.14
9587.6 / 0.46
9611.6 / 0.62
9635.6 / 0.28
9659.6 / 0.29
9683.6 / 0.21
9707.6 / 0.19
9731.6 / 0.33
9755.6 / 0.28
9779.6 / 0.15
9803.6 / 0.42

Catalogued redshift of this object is 0.20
